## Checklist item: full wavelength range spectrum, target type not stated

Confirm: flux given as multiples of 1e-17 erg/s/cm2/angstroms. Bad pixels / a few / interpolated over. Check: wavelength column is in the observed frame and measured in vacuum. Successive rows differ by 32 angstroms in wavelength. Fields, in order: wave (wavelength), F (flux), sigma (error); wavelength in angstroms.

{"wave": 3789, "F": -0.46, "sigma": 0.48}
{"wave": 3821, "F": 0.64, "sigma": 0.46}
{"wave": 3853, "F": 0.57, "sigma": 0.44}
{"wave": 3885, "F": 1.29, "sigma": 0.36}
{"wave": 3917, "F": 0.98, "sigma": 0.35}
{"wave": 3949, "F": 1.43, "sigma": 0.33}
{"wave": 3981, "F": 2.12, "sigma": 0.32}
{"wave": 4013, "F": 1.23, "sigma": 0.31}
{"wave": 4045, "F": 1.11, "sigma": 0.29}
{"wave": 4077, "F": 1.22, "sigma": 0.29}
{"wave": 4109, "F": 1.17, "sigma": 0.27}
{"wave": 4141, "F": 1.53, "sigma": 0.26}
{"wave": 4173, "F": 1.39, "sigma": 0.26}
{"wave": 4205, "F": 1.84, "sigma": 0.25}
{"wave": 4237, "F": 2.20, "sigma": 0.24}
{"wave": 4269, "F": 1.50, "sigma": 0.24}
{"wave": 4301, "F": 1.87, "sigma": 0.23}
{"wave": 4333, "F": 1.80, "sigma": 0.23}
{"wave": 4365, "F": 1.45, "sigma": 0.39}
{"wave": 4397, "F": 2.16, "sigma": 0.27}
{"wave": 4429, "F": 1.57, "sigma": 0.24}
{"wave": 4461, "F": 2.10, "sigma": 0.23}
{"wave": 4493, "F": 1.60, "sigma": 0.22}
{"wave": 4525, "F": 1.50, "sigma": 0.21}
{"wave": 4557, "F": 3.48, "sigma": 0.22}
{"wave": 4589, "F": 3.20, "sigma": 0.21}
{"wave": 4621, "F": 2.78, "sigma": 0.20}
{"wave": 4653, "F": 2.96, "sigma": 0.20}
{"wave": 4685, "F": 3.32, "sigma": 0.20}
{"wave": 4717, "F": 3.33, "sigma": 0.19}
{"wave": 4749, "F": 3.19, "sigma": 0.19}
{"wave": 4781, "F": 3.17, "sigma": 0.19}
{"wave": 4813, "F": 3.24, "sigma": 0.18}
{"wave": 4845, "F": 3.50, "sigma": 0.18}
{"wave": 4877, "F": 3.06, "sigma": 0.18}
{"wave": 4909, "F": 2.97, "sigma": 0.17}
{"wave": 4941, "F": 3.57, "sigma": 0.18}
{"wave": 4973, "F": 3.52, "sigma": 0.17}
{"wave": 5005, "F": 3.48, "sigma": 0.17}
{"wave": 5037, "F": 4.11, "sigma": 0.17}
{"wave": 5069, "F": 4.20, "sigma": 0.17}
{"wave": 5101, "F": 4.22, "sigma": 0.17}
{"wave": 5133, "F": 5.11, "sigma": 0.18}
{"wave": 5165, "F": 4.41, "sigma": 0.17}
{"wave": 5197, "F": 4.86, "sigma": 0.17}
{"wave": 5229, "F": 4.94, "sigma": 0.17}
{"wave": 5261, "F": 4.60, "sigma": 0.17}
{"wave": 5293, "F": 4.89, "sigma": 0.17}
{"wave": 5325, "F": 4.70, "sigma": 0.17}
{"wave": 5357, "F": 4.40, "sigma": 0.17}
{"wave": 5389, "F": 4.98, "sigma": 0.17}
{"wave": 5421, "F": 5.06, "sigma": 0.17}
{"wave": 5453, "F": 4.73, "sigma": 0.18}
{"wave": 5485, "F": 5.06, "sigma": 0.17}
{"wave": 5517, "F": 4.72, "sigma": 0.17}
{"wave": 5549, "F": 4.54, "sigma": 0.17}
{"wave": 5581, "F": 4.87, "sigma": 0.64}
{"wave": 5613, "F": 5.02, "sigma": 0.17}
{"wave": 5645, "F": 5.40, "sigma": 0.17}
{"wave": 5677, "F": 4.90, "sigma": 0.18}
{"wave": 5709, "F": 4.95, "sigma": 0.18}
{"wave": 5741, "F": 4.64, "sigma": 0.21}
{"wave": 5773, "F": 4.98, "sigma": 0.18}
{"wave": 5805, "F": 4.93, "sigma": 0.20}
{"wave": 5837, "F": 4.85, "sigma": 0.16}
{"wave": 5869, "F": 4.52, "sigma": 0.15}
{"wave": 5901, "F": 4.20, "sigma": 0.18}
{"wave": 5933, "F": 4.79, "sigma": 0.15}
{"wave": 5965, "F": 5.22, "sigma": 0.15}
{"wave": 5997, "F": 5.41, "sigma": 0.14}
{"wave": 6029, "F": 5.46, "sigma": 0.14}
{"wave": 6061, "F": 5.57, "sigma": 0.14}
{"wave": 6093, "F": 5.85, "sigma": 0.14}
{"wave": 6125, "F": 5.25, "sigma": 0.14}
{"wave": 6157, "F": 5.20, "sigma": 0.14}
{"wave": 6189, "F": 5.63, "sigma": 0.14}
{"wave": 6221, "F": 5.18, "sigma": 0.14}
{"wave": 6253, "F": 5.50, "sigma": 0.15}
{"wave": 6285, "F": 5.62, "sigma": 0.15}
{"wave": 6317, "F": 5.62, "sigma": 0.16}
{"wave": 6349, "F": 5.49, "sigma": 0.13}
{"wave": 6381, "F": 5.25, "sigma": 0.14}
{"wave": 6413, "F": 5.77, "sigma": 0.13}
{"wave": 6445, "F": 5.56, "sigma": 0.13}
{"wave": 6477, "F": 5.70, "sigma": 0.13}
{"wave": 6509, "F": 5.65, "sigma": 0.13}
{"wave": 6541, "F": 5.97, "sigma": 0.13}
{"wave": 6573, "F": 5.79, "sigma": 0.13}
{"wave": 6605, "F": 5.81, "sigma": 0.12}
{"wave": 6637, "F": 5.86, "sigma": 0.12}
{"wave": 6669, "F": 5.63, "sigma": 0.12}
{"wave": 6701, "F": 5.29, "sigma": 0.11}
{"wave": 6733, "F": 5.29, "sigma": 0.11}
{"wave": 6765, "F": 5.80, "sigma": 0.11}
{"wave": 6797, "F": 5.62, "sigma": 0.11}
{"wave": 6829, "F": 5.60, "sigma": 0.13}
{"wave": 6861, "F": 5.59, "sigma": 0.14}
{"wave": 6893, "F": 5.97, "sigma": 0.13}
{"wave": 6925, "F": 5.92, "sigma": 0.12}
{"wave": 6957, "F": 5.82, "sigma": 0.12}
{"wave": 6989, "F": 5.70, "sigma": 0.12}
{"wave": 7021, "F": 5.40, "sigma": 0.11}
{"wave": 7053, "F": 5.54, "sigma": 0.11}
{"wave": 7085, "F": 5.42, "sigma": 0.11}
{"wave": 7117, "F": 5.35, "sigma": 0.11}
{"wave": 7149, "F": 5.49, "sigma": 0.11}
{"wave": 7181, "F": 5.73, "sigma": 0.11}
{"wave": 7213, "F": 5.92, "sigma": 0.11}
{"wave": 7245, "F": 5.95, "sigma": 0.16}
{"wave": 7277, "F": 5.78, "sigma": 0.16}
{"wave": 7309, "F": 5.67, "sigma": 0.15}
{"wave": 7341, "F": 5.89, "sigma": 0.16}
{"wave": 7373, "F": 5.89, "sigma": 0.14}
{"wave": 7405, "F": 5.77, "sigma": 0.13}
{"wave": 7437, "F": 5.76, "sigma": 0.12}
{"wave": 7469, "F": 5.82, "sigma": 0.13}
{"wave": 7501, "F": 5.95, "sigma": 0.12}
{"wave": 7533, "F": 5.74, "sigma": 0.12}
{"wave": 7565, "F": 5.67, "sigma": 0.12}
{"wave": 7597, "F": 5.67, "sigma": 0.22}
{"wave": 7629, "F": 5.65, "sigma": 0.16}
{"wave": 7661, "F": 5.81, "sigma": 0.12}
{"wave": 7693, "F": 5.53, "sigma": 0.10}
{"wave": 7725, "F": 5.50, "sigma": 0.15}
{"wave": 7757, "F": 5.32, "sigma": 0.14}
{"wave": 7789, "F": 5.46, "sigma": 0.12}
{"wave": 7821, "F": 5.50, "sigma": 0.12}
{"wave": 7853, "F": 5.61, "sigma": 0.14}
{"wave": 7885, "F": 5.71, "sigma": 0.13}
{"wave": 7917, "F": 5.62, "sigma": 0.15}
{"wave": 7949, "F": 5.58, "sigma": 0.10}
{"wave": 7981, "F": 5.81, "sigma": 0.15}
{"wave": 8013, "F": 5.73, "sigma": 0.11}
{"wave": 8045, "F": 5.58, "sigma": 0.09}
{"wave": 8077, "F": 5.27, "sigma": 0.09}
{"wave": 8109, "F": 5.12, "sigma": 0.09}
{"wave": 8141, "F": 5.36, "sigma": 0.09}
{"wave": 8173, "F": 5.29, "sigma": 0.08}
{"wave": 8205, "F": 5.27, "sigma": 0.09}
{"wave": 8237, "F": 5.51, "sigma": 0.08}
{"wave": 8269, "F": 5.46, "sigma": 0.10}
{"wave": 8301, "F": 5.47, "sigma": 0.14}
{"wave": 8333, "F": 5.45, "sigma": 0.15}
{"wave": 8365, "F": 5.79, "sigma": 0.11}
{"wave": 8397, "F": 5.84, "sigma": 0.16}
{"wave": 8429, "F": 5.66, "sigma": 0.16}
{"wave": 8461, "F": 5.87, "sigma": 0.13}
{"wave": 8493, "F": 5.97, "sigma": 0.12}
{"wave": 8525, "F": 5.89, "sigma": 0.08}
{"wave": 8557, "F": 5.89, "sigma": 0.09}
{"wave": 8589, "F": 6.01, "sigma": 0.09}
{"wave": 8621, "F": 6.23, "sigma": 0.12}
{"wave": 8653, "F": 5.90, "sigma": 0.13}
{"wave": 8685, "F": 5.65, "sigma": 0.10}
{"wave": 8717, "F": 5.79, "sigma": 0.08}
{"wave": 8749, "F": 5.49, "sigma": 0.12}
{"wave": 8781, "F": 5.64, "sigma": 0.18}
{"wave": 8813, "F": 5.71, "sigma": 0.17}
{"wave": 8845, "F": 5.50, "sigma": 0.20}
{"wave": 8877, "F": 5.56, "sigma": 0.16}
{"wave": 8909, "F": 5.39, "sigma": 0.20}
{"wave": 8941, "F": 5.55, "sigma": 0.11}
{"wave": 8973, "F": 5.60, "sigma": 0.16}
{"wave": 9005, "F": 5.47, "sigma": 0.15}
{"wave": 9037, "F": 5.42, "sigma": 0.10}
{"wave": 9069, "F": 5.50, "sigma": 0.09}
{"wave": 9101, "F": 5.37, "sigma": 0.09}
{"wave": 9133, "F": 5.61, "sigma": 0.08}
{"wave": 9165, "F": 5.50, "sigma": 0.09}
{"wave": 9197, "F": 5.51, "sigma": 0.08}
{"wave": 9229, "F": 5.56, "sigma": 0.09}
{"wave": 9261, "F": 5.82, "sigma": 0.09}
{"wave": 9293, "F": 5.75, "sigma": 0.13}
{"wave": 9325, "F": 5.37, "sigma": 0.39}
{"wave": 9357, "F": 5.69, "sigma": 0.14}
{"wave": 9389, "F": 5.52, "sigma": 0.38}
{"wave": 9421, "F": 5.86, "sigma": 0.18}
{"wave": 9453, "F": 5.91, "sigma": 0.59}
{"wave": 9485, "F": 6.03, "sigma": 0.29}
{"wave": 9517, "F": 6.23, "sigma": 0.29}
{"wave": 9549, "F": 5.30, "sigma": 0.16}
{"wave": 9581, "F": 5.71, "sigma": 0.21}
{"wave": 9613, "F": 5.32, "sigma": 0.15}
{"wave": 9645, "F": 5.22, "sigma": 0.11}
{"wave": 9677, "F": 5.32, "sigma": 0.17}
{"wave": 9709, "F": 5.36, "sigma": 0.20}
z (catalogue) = 0.139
